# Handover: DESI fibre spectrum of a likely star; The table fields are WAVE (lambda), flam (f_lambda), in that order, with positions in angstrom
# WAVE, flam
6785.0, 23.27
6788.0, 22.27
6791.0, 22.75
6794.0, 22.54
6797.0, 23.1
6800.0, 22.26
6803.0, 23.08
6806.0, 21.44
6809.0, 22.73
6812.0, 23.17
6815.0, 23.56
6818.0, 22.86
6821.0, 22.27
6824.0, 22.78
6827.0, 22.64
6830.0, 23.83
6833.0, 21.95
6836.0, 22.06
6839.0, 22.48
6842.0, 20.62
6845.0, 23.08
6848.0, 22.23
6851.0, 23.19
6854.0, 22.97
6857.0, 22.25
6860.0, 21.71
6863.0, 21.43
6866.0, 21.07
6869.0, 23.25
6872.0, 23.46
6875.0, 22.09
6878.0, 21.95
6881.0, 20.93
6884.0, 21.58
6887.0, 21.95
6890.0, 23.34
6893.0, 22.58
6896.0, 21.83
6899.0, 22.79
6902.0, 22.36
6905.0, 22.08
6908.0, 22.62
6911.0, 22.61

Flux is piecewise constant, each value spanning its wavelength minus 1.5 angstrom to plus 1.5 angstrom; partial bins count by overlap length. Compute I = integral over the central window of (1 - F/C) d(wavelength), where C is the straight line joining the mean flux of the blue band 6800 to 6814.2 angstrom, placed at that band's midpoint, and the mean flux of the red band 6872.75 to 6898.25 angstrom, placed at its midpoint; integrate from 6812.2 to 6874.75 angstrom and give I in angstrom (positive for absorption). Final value -0.3 angstrom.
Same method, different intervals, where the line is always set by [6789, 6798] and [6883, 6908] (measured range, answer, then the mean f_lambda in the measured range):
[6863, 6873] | 0.0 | 22.4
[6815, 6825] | -0.1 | 22.8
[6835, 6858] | 0.2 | 22.4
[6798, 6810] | 0.2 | 22.4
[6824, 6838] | 0.0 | 22.6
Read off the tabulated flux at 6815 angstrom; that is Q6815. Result 23.56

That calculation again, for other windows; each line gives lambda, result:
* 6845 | 23.08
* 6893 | 22.58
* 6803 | 23.08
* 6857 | 22.25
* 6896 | 21.83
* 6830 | 23.83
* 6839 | 22.48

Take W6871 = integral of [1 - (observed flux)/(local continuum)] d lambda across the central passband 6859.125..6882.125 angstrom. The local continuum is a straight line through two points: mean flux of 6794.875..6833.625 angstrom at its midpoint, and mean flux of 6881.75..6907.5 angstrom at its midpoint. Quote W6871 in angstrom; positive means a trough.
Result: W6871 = 0.4 angstrom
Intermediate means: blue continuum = 22.8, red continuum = 22.3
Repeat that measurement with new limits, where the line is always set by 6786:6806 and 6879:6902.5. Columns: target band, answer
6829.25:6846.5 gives 0.1 angstrom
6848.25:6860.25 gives -0.1 angstrom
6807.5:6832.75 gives -0.5 angstrom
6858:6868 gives 0.3 angstrom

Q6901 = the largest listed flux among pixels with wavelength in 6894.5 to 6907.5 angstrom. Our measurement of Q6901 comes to 22.79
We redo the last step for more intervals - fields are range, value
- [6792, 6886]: 23.83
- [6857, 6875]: 23.46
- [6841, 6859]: 23.19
